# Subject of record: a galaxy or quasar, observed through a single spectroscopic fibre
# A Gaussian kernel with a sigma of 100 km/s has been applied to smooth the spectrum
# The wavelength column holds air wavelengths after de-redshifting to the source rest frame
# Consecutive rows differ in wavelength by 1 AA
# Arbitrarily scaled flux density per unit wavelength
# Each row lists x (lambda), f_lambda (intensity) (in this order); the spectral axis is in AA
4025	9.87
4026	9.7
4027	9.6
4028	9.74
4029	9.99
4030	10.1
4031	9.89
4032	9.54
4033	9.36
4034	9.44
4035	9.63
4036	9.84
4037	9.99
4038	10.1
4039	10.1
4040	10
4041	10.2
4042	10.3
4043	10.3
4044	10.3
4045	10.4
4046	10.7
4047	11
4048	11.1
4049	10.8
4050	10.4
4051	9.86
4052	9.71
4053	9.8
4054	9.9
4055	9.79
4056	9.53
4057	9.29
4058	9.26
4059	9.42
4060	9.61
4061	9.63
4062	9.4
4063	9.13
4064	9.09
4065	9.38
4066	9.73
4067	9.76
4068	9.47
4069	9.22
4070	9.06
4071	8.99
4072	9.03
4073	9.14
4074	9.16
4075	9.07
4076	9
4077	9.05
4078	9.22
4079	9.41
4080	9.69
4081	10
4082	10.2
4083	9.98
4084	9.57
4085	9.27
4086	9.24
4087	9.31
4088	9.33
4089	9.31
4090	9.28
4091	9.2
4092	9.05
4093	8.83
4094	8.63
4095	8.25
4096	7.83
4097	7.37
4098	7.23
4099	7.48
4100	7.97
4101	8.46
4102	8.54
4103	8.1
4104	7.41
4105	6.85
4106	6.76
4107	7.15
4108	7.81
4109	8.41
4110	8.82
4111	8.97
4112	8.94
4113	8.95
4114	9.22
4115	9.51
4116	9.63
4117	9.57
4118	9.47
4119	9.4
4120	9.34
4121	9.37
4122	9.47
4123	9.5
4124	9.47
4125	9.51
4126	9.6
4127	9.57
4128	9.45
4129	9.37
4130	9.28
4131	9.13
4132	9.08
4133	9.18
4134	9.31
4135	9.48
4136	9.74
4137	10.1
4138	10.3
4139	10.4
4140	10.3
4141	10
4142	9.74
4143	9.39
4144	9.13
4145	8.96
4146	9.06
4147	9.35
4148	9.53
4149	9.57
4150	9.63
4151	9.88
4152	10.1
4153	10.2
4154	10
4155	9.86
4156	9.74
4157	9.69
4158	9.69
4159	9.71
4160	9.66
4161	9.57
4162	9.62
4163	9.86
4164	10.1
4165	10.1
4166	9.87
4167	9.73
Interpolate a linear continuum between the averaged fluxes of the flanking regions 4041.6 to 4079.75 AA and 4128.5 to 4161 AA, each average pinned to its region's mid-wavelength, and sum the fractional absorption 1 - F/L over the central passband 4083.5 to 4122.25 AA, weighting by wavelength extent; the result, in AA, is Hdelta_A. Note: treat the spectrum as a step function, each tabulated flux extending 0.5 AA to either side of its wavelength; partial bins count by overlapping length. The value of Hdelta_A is 4.1 AA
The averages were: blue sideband 9.67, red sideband 9.64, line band 8.64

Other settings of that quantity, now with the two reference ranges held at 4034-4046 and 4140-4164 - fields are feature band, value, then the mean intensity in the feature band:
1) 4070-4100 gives 2.8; 8.99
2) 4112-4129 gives 0.6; 9.42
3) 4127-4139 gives 0.3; 9.53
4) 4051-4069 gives 0.9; 9.52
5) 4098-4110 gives 2.6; 7.75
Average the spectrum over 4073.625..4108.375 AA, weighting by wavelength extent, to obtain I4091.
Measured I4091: 8.66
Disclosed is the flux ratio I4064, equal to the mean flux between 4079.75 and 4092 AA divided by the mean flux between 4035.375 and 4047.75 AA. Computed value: 0.93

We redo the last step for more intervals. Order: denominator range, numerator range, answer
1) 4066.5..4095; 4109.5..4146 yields 1.02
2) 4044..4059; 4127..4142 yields 0.96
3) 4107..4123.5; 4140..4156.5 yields 1.06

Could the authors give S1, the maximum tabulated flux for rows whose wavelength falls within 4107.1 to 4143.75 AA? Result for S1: 10.4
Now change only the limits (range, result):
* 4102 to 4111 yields 8.97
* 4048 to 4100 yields 11.1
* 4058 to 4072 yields 9.76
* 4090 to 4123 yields 9.63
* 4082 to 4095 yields 10.2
